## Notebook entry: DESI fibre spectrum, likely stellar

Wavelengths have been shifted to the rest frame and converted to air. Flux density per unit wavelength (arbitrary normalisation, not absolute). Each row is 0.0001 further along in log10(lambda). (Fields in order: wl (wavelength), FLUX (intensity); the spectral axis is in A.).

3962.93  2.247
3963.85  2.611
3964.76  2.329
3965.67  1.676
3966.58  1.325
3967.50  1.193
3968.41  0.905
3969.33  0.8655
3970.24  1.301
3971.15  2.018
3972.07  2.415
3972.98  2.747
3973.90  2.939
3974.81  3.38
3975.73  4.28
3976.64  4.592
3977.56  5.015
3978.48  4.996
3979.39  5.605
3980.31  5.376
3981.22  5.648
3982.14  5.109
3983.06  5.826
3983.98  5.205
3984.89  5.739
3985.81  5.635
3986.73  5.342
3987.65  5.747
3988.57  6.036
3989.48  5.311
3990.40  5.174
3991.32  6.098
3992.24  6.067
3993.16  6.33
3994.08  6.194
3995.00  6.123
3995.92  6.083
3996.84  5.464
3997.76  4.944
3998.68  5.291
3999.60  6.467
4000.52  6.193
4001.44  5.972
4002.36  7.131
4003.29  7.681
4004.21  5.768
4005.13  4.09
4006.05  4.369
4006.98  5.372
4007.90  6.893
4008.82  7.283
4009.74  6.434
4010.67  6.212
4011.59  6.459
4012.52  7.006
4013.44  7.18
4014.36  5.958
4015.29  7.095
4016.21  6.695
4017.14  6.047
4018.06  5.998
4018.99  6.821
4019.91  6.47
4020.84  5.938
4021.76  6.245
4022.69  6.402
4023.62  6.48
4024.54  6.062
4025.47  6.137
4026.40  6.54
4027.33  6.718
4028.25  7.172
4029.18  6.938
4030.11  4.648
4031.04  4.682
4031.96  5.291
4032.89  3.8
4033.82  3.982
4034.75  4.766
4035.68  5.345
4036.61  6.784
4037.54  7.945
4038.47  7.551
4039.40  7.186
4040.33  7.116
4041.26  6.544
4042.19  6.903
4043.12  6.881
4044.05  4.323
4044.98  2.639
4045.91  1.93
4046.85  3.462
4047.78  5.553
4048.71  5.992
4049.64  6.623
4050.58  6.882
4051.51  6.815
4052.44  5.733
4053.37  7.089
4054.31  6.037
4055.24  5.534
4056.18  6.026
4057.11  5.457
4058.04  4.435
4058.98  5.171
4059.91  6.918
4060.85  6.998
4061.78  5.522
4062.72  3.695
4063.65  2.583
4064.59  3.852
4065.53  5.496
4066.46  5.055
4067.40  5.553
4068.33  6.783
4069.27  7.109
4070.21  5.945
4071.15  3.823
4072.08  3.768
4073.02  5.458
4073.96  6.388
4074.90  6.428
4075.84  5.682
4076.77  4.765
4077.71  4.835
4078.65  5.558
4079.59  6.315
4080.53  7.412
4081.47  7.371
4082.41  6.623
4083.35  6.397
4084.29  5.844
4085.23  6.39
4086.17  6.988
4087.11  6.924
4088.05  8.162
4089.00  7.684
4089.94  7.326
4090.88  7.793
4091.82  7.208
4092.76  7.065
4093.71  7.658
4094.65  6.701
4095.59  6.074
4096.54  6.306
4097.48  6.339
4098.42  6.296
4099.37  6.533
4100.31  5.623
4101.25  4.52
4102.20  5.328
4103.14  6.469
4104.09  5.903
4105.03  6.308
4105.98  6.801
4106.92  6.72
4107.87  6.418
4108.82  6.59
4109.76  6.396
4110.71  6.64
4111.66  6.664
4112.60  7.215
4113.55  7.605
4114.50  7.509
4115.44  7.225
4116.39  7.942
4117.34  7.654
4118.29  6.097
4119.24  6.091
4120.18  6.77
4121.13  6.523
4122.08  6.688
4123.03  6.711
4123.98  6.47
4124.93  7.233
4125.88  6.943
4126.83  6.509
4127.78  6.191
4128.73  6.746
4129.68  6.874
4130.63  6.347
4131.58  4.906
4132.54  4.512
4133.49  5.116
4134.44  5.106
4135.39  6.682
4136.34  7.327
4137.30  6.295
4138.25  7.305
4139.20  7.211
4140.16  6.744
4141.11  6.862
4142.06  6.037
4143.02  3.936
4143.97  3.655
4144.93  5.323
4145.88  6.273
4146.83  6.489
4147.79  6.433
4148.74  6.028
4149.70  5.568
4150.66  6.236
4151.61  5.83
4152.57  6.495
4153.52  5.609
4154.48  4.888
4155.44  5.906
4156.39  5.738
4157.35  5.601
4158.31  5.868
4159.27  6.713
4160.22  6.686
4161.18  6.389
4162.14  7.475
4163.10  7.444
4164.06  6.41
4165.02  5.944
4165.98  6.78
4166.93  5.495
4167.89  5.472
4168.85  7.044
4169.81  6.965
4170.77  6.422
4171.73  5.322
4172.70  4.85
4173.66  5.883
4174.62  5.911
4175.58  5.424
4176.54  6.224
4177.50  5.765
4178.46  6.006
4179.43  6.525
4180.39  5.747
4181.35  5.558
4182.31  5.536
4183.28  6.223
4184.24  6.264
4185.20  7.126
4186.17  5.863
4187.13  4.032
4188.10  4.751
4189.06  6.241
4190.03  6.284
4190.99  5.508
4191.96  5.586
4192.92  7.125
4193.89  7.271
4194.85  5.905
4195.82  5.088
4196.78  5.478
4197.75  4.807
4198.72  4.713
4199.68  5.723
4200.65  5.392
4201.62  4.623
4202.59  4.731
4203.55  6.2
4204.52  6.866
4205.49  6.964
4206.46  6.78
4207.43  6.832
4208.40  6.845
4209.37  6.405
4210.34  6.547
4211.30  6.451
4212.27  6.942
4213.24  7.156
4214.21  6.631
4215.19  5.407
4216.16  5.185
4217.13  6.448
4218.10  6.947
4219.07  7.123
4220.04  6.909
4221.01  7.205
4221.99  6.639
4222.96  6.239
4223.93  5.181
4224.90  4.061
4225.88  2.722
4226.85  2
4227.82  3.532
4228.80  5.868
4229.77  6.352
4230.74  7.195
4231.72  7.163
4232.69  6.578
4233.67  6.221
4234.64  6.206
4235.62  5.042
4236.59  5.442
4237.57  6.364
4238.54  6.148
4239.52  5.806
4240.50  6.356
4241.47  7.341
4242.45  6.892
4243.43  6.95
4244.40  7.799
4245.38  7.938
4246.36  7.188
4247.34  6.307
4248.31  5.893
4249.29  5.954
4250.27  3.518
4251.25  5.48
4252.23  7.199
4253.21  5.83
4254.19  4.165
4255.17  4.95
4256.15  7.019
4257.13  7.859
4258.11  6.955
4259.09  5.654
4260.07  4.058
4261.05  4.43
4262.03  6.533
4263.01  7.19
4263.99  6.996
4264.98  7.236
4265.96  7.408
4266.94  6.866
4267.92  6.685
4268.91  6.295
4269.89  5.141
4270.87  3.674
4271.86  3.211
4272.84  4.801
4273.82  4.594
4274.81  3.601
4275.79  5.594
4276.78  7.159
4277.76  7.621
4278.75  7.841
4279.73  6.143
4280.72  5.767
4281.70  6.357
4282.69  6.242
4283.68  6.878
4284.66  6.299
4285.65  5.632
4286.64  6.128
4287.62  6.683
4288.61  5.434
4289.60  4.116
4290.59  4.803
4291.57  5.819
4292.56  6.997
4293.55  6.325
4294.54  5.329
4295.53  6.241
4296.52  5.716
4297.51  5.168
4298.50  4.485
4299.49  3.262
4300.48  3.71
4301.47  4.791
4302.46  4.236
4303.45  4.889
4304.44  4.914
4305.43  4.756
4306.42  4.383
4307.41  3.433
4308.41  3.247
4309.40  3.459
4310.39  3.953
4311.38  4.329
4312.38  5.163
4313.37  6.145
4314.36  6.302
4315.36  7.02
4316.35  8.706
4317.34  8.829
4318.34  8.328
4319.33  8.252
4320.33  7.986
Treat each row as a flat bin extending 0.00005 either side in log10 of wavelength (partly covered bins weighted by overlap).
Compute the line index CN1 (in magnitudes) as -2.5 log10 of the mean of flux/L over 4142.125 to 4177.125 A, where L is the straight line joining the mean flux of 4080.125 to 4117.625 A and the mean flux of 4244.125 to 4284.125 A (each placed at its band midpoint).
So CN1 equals 0.09 mag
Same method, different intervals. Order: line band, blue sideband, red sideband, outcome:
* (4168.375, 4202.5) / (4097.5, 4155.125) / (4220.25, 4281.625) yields 0.061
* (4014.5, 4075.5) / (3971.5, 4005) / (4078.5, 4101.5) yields 0.063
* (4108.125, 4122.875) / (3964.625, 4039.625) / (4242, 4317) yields -0.245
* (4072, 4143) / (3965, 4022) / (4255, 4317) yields -0.209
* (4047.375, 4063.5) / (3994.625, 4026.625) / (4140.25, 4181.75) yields 0.053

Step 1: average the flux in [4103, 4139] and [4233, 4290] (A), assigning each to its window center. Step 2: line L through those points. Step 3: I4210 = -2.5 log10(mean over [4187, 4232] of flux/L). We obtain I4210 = 0.07 mag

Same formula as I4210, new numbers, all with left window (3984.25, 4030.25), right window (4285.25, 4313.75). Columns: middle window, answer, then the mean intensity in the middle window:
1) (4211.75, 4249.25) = -0.18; 6.14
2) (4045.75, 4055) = 0.04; 5.73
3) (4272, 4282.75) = -0.17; 5.88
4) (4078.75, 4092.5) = -0.20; 6.99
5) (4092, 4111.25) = -0.11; 6.35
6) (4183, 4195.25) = -0.12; 6.01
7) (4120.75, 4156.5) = -0.09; 6.1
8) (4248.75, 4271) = -0.18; 6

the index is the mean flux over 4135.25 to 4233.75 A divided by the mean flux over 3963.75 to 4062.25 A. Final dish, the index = 1.11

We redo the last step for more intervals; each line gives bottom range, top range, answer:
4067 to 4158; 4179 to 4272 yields 0.95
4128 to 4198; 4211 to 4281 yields 1.00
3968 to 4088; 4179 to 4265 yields 1.07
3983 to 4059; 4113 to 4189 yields 1.04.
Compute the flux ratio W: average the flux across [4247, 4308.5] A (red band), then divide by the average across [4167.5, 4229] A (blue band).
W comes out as 0.95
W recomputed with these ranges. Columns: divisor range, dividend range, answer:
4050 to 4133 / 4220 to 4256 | 0.94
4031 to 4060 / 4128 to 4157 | 1.05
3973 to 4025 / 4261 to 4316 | 0.95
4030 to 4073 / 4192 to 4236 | 1.08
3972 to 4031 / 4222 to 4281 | 1.02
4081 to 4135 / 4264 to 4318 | 0.85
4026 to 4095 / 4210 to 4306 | 0.99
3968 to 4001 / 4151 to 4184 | 1.26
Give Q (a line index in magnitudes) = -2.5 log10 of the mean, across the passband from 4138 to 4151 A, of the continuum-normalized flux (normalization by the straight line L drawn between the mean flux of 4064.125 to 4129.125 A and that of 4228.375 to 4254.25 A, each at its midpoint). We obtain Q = 0.07 mag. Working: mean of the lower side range 6.41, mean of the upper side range 6.3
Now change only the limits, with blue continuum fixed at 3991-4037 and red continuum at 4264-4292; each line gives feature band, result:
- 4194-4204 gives 0.11 mag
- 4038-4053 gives 0.05 mag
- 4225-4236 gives 0.12 mag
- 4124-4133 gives -0.05 mag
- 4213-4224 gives -0.09 mag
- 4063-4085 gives 0.07 mag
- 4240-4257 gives -0.07 mag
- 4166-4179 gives 0.00 mag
